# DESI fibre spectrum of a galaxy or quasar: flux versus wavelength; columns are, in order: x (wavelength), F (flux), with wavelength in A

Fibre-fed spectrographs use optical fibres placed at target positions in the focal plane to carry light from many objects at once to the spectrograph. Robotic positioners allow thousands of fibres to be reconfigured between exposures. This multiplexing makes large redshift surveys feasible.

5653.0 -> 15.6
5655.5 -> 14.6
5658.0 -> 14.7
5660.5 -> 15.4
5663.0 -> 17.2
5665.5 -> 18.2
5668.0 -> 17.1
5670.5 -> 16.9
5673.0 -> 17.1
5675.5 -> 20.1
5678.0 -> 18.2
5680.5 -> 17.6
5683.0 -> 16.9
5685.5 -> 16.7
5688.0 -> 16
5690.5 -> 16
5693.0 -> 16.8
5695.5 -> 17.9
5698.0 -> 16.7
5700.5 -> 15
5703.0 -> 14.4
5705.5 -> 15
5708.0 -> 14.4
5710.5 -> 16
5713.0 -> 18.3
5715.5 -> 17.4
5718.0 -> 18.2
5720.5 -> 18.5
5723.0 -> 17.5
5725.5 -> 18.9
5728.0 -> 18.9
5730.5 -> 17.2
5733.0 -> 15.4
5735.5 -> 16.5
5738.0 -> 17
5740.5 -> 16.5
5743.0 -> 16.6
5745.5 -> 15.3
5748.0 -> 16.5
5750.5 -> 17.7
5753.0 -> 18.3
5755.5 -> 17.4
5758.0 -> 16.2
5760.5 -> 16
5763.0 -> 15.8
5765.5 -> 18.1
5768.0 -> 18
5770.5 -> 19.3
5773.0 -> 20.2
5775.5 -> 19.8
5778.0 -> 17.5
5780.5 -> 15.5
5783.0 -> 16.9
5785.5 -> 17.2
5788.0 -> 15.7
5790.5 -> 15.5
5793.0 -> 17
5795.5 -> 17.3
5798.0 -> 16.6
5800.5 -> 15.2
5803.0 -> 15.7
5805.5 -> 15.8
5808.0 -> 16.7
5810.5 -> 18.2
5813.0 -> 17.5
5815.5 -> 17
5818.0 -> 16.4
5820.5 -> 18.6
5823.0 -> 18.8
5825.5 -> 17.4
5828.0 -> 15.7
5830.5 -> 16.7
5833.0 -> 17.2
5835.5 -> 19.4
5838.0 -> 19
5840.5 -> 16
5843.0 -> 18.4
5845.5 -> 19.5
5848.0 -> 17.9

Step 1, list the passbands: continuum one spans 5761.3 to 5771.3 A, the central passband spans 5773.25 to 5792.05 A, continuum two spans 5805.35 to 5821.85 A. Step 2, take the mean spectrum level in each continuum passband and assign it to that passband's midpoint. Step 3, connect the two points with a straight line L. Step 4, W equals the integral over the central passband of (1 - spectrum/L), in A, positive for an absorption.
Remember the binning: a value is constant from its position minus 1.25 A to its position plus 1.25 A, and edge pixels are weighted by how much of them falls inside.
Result 0.5 A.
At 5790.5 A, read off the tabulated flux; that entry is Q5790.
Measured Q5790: 15.5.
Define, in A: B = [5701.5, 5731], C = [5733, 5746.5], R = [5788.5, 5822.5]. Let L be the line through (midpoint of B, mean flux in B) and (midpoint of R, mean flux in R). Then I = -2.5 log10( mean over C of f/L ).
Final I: 0.04 mag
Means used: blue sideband 17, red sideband 16.8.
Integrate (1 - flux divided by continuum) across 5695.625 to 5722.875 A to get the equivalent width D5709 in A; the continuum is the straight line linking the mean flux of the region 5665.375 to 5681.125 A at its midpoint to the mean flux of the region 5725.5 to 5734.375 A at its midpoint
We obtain 1.7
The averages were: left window 17.9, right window 17.4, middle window 16.5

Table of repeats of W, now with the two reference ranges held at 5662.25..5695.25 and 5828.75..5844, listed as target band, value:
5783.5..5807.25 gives 1.8 A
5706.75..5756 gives 0.9 A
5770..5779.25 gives -0.9 A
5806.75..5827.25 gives 0.1 A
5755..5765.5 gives 0.6 A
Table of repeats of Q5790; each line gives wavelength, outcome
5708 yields 14.4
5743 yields 16.6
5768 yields 18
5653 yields 15.6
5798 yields 16.6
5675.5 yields 20.1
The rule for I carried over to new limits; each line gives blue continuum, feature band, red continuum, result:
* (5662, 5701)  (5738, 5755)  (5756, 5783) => 0.04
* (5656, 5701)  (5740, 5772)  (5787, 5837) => -0.01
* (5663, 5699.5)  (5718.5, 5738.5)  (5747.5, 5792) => -0.01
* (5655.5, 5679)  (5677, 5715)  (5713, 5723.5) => 0.07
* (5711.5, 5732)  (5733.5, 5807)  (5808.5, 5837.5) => 0.06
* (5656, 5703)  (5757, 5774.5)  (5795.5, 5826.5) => -0.05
